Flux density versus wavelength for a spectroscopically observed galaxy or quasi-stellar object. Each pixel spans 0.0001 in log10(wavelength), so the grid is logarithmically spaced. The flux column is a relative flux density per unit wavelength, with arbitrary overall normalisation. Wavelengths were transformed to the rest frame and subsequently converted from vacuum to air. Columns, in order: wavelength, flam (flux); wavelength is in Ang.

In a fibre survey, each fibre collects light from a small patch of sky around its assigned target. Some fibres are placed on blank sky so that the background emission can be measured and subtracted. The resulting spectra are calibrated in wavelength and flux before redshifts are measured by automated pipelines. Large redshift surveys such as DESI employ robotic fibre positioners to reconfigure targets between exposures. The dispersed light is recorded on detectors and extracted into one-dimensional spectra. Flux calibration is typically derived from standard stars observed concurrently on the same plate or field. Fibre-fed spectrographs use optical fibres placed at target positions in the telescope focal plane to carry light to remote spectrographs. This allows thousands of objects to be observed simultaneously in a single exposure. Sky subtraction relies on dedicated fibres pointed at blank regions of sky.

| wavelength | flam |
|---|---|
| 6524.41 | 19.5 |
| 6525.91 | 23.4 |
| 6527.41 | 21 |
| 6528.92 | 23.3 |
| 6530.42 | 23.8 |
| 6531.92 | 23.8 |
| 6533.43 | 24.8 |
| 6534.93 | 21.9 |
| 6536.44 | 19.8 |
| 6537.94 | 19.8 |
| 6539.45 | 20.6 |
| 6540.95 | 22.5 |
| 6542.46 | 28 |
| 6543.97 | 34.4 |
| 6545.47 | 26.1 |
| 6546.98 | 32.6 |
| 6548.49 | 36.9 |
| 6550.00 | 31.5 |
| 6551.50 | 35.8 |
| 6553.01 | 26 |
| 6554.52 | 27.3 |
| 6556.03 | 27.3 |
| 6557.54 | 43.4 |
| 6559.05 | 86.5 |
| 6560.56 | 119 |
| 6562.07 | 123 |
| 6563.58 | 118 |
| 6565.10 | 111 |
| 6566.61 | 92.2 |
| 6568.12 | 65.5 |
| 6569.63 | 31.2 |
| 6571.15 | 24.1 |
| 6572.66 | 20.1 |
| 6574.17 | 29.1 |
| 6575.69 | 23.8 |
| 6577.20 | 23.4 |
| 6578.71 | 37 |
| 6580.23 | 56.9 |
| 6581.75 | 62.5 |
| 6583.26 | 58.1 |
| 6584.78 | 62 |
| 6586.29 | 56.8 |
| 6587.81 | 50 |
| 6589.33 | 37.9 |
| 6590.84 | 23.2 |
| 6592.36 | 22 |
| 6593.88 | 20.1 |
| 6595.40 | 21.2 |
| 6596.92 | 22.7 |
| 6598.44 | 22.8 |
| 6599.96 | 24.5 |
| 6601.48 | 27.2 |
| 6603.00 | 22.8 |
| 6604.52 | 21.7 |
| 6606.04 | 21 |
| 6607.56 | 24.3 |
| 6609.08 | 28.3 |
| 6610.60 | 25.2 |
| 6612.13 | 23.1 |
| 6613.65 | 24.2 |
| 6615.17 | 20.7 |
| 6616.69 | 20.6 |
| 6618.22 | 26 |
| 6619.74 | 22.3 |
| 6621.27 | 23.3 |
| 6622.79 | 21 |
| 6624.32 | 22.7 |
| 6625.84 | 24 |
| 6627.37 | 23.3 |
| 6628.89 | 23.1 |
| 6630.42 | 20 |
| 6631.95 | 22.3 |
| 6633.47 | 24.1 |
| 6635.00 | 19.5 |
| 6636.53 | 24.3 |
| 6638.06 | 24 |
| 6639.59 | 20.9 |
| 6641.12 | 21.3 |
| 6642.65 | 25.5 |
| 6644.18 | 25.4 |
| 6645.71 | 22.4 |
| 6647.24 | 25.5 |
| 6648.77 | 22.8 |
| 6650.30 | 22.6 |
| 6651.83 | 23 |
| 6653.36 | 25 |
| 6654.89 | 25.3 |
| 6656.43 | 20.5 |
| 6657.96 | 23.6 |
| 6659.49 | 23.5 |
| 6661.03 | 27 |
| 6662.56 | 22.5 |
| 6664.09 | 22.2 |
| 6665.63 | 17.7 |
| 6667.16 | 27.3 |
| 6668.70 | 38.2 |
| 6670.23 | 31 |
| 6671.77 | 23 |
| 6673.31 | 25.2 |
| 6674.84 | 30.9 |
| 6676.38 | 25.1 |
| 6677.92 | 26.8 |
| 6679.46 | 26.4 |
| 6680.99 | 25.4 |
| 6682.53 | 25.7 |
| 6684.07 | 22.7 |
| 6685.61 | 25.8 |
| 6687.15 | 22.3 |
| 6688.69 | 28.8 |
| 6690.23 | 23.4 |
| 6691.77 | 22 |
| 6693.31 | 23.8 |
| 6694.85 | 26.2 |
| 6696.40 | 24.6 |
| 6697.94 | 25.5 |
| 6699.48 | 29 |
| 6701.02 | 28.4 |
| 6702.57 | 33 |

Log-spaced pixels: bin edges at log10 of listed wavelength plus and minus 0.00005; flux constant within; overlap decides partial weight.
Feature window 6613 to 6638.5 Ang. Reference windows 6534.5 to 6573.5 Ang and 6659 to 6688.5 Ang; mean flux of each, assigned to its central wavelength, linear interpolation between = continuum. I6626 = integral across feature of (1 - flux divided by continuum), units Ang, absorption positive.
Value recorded 8.8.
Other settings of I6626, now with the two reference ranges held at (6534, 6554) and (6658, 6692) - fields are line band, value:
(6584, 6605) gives -3.5 Ang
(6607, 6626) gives 2.1 Ang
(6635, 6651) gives 1.7 Ang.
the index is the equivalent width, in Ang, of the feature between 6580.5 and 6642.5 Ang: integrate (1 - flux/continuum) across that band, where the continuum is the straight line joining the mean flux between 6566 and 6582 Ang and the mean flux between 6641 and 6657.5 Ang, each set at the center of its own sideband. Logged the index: 9.7 Ang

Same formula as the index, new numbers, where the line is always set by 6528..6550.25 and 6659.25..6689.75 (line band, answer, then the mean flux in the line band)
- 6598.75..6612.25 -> 0.84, 24.2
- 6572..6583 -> -4.86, 37.3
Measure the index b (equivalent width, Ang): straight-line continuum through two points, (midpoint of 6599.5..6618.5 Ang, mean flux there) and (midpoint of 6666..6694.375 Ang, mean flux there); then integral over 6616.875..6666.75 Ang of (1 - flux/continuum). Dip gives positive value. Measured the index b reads 3.71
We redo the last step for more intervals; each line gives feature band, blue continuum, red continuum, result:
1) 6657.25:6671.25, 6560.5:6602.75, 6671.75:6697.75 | 1.8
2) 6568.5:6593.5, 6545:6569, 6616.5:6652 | 5.6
